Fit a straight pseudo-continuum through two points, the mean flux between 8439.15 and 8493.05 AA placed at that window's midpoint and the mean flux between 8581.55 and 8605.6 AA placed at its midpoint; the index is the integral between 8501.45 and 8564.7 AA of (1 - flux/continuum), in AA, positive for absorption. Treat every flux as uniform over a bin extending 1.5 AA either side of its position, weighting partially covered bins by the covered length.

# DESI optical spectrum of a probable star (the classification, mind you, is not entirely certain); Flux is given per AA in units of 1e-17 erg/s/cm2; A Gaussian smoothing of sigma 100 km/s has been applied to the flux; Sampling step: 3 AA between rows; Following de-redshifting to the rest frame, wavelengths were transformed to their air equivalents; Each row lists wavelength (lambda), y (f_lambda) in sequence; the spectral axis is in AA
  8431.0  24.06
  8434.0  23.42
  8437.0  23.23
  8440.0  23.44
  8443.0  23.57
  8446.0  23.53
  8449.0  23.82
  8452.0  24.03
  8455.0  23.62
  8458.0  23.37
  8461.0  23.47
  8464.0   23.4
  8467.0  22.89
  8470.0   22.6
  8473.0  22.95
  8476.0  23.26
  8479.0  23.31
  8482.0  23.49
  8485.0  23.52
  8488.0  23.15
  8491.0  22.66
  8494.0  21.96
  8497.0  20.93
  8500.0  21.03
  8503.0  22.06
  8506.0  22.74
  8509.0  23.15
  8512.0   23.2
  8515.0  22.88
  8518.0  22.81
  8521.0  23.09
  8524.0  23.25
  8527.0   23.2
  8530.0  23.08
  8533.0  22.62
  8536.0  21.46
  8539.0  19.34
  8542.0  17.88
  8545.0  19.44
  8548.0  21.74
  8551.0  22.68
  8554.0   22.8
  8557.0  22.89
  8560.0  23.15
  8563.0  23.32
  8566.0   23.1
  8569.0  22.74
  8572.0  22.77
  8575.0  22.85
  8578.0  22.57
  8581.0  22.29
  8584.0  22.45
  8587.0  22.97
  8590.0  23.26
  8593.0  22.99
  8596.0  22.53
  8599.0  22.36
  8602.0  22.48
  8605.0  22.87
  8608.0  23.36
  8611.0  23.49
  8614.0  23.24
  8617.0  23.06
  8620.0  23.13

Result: 2.13 AA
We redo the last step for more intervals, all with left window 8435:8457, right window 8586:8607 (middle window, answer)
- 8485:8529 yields 1.2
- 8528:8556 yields 2.2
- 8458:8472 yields 0.2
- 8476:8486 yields 0.0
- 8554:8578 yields 0.0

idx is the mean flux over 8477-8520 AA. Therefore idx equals 22.6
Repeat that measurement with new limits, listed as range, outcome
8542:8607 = 22.5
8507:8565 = 22.2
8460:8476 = 23.1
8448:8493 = 23.3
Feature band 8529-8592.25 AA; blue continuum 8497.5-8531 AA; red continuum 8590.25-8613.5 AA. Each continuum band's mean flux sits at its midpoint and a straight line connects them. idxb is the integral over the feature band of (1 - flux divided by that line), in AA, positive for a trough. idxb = 1.8 AA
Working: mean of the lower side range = 22.7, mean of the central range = 22.2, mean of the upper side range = 22.9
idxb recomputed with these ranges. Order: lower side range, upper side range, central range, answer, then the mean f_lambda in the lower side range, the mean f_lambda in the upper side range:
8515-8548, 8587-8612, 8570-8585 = -0.1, 21.7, 22.9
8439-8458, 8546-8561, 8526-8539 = 0.3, 23.7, 22.5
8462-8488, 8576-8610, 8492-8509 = 0.9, 23.2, 22.8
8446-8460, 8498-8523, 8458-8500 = 0.6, 23.7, 22.6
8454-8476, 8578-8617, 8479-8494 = 0.0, 23.2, 22.9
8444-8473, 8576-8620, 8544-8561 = 0.6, 23.4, 22.9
